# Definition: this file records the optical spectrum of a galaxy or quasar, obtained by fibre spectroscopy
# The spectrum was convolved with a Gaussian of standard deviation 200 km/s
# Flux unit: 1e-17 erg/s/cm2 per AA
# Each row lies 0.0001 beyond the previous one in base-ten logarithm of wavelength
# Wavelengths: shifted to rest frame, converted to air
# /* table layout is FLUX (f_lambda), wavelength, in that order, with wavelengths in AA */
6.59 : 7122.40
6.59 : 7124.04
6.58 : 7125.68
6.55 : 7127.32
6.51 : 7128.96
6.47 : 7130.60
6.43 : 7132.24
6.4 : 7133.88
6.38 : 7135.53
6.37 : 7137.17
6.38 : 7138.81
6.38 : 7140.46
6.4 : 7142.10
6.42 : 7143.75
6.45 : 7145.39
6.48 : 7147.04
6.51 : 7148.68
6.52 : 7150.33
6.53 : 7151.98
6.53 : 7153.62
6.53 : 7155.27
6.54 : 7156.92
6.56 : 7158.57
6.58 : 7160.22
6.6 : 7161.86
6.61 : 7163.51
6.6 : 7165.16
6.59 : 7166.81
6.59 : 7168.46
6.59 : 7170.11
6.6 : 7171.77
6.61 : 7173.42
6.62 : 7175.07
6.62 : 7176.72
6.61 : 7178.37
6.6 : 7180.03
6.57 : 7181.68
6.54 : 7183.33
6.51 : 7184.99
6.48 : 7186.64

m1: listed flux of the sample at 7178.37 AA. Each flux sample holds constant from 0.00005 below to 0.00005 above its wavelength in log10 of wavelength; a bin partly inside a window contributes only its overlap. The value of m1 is 6.61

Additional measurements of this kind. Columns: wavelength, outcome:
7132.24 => 6.43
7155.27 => 6.53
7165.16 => 6.6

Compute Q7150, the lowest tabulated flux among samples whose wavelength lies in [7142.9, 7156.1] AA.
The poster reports 6.42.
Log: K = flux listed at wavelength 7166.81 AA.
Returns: 6.59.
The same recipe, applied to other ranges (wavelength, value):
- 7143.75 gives 6.42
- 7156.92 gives 6.54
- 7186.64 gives 6.48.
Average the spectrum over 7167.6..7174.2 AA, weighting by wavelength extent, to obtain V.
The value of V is 6.59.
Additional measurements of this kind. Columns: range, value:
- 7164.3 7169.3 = 6.59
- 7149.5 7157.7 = 6.53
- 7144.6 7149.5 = 6.48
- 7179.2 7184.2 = 6.57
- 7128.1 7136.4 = 6.44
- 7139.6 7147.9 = 6.43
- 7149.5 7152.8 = 6.52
